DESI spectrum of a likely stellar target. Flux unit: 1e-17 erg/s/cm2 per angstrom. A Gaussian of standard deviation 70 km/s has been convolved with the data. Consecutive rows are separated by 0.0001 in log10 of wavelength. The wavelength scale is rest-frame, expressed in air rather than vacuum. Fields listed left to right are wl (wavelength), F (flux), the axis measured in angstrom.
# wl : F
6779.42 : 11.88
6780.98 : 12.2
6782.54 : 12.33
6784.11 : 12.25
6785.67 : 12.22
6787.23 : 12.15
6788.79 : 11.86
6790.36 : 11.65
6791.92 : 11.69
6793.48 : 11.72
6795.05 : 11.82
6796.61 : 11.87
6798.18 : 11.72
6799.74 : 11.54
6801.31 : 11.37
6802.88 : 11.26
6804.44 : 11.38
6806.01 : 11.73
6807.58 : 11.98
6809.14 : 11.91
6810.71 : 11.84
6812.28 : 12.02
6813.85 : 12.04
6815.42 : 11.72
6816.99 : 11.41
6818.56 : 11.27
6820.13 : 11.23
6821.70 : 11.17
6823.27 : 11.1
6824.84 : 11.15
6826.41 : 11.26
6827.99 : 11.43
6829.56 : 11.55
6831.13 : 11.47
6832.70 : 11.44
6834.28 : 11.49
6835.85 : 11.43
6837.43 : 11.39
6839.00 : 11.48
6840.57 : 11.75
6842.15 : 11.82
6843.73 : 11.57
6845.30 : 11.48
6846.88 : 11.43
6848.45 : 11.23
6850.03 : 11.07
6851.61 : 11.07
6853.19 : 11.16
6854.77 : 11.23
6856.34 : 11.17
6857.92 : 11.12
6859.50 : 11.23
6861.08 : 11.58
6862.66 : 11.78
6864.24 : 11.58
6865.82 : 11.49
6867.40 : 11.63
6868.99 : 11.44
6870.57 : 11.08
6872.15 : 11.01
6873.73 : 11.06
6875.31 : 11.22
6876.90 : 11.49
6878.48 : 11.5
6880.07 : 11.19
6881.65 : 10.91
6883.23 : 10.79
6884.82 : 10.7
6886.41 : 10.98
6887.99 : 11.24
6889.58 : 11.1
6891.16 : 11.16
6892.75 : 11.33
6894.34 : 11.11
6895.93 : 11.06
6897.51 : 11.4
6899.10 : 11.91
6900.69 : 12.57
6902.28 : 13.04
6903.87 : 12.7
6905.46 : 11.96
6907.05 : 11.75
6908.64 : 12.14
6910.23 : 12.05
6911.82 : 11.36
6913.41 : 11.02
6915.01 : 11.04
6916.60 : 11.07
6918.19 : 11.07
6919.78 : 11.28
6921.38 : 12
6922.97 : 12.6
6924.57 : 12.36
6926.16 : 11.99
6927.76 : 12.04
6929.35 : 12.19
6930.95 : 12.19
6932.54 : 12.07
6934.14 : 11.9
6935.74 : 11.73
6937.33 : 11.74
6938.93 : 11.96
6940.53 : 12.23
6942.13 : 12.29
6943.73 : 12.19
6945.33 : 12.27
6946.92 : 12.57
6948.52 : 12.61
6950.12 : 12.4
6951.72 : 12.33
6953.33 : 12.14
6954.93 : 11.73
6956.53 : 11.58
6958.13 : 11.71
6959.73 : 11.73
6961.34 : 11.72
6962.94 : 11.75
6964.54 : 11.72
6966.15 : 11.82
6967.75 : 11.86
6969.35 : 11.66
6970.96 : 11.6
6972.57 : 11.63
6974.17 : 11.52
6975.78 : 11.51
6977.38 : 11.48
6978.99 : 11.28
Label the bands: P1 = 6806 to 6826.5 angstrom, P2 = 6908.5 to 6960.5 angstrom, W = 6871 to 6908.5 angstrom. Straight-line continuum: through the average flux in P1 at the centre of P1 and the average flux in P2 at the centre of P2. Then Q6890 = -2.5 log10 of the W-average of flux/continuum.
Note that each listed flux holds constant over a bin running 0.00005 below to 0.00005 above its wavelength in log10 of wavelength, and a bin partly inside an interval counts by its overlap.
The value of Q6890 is 0.03 mag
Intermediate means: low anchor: 11.6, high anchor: 11.9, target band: 11.5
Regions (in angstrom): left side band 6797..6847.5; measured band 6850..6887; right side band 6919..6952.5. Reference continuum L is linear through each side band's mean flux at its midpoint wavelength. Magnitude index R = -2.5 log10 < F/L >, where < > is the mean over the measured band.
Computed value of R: 0.05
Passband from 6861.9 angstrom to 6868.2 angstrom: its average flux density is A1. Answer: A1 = 11.6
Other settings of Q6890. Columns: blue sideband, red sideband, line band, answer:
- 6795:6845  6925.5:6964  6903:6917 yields 0.02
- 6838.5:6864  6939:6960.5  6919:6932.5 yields -0.01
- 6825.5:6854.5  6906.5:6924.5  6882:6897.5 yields 0.05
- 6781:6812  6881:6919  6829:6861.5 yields 0.03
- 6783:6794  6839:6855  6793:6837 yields 0.01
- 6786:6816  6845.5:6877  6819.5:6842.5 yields 0.01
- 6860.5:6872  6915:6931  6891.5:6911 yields -0.02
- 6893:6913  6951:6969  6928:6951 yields -0.03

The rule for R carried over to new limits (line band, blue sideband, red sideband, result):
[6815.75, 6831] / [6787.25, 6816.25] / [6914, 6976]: 0.04 mag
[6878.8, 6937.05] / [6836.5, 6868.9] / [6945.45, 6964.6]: 0.01 mag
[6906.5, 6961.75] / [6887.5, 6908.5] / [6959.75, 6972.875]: -0.02 mag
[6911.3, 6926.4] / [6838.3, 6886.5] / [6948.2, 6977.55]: 0.00 mag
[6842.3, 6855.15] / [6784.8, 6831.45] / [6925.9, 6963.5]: 0.04 mag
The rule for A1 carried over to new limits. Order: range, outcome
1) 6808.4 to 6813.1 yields 11.9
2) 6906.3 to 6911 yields 12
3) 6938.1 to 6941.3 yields 12.1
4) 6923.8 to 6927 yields 12.2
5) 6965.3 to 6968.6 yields 11.8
